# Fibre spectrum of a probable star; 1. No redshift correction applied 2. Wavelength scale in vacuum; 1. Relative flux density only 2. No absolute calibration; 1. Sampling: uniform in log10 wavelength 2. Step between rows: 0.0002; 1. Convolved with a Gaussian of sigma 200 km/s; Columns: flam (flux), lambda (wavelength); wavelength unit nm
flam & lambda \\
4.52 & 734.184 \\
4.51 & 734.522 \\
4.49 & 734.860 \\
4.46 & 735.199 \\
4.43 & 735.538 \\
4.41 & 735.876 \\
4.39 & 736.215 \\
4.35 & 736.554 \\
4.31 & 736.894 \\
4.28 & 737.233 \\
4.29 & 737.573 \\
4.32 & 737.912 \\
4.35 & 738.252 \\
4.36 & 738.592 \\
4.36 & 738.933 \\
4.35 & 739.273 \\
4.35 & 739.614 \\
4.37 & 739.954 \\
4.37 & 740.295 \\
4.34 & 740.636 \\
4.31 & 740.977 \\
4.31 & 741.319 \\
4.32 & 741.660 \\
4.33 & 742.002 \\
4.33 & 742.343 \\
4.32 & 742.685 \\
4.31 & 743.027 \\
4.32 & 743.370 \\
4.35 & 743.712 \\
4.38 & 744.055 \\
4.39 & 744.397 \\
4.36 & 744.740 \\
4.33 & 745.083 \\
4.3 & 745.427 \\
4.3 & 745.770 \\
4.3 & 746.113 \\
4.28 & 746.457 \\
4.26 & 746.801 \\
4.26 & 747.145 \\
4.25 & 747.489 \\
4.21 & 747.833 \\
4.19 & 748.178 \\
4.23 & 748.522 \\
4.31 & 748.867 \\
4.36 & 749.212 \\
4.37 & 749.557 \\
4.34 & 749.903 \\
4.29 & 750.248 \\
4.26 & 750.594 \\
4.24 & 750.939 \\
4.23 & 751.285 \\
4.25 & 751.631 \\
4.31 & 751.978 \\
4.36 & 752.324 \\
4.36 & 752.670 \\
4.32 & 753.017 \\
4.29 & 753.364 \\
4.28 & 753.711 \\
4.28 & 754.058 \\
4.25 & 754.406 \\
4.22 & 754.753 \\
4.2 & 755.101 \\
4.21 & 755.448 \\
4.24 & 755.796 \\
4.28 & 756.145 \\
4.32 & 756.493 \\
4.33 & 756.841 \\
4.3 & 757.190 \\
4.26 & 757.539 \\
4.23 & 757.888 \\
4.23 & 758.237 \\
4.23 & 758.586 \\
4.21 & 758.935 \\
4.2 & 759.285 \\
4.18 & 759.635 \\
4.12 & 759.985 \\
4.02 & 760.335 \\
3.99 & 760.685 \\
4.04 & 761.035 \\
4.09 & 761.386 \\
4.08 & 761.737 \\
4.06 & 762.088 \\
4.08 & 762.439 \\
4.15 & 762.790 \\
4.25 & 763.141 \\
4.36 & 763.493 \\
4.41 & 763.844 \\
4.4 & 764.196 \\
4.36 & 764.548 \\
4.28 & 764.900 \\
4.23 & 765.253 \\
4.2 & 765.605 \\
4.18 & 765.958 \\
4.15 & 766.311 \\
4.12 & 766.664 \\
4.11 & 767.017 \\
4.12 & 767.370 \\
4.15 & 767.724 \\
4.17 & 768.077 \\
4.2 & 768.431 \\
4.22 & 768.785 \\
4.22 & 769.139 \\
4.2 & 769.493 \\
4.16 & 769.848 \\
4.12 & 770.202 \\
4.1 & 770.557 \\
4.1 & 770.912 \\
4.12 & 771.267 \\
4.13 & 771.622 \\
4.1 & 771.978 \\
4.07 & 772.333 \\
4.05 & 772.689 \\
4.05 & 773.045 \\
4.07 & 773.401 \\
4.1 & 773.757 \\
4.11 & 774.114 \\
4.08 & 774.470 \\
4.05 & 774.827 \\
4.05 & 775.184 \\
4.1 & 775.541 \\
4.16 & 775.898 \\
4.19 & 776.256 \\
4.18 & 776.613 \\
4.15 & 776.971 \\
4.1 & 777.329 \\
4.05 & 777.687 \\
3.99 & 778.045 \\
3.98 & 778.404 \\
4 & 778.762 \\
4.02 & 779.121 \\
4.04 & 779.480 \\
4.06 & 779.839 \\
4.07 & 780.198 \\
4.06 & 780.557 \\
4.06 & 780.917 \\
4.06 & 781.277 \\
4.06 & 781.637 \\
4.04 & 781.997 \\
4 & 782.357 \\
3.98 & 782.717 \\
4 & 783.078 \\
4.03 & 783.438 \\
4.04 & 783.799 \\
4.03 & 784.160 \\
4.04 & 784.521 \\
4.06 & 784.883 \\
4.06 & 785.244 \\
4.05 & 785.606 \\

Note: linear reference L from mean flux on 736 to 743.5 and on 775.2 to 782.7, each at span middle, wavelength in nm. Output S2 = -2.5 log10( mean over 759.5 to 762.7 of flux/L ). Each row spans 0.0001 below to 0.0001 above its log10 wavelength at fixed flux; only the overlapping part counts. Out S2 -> 0.030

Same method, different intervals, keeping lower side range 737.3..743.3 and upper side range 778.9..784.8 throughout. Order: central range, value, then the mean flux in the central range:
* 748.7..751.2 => -0.01 mag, 4.31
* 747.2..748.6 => 0.01 mag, 4.22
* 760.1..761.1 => 0.04 mag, 4.02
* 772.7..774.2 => 0.01 mag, 4.08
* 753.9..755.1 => 0.00 mag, 4.24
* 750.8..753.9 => -0.01 mag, 4.29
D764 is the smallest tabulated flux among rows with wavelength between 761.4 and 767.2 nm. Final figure 4.06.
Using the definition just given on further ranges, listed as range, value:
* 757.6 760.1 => 4.12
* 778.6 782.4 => 4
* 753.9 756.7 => 4.2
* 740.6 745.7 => 4.3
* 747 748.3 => 4.19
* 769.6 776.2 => 4.05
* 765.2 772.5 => 4.07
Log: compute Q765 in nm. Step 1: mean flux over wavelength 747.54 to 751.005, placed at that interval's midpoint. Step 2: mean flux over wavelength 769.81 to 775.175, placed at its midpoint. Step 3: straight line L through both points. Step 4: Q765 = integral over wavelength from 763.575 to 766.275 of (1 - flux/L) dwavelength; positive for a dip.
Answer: -0.09 nm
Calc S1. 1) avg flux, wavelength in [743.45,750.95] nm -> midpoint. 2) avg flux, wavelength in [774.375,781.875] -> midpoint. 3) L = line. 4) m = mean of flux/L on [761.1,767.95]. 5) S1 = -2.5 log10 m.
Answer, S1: -0.01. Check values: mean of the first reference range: 4.3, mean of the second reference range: 4.07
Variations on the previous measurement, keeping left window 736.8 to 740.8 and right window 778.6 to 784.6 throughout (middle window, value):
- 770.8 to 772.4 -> 0.000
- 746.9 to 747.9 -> 0.008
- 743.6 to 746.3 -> -0.011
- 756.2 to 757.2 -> -0.027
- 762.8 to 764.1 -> -0.040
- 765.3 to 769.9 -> -0.010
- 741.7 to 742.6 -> -0.004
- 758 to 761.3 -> 0.014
